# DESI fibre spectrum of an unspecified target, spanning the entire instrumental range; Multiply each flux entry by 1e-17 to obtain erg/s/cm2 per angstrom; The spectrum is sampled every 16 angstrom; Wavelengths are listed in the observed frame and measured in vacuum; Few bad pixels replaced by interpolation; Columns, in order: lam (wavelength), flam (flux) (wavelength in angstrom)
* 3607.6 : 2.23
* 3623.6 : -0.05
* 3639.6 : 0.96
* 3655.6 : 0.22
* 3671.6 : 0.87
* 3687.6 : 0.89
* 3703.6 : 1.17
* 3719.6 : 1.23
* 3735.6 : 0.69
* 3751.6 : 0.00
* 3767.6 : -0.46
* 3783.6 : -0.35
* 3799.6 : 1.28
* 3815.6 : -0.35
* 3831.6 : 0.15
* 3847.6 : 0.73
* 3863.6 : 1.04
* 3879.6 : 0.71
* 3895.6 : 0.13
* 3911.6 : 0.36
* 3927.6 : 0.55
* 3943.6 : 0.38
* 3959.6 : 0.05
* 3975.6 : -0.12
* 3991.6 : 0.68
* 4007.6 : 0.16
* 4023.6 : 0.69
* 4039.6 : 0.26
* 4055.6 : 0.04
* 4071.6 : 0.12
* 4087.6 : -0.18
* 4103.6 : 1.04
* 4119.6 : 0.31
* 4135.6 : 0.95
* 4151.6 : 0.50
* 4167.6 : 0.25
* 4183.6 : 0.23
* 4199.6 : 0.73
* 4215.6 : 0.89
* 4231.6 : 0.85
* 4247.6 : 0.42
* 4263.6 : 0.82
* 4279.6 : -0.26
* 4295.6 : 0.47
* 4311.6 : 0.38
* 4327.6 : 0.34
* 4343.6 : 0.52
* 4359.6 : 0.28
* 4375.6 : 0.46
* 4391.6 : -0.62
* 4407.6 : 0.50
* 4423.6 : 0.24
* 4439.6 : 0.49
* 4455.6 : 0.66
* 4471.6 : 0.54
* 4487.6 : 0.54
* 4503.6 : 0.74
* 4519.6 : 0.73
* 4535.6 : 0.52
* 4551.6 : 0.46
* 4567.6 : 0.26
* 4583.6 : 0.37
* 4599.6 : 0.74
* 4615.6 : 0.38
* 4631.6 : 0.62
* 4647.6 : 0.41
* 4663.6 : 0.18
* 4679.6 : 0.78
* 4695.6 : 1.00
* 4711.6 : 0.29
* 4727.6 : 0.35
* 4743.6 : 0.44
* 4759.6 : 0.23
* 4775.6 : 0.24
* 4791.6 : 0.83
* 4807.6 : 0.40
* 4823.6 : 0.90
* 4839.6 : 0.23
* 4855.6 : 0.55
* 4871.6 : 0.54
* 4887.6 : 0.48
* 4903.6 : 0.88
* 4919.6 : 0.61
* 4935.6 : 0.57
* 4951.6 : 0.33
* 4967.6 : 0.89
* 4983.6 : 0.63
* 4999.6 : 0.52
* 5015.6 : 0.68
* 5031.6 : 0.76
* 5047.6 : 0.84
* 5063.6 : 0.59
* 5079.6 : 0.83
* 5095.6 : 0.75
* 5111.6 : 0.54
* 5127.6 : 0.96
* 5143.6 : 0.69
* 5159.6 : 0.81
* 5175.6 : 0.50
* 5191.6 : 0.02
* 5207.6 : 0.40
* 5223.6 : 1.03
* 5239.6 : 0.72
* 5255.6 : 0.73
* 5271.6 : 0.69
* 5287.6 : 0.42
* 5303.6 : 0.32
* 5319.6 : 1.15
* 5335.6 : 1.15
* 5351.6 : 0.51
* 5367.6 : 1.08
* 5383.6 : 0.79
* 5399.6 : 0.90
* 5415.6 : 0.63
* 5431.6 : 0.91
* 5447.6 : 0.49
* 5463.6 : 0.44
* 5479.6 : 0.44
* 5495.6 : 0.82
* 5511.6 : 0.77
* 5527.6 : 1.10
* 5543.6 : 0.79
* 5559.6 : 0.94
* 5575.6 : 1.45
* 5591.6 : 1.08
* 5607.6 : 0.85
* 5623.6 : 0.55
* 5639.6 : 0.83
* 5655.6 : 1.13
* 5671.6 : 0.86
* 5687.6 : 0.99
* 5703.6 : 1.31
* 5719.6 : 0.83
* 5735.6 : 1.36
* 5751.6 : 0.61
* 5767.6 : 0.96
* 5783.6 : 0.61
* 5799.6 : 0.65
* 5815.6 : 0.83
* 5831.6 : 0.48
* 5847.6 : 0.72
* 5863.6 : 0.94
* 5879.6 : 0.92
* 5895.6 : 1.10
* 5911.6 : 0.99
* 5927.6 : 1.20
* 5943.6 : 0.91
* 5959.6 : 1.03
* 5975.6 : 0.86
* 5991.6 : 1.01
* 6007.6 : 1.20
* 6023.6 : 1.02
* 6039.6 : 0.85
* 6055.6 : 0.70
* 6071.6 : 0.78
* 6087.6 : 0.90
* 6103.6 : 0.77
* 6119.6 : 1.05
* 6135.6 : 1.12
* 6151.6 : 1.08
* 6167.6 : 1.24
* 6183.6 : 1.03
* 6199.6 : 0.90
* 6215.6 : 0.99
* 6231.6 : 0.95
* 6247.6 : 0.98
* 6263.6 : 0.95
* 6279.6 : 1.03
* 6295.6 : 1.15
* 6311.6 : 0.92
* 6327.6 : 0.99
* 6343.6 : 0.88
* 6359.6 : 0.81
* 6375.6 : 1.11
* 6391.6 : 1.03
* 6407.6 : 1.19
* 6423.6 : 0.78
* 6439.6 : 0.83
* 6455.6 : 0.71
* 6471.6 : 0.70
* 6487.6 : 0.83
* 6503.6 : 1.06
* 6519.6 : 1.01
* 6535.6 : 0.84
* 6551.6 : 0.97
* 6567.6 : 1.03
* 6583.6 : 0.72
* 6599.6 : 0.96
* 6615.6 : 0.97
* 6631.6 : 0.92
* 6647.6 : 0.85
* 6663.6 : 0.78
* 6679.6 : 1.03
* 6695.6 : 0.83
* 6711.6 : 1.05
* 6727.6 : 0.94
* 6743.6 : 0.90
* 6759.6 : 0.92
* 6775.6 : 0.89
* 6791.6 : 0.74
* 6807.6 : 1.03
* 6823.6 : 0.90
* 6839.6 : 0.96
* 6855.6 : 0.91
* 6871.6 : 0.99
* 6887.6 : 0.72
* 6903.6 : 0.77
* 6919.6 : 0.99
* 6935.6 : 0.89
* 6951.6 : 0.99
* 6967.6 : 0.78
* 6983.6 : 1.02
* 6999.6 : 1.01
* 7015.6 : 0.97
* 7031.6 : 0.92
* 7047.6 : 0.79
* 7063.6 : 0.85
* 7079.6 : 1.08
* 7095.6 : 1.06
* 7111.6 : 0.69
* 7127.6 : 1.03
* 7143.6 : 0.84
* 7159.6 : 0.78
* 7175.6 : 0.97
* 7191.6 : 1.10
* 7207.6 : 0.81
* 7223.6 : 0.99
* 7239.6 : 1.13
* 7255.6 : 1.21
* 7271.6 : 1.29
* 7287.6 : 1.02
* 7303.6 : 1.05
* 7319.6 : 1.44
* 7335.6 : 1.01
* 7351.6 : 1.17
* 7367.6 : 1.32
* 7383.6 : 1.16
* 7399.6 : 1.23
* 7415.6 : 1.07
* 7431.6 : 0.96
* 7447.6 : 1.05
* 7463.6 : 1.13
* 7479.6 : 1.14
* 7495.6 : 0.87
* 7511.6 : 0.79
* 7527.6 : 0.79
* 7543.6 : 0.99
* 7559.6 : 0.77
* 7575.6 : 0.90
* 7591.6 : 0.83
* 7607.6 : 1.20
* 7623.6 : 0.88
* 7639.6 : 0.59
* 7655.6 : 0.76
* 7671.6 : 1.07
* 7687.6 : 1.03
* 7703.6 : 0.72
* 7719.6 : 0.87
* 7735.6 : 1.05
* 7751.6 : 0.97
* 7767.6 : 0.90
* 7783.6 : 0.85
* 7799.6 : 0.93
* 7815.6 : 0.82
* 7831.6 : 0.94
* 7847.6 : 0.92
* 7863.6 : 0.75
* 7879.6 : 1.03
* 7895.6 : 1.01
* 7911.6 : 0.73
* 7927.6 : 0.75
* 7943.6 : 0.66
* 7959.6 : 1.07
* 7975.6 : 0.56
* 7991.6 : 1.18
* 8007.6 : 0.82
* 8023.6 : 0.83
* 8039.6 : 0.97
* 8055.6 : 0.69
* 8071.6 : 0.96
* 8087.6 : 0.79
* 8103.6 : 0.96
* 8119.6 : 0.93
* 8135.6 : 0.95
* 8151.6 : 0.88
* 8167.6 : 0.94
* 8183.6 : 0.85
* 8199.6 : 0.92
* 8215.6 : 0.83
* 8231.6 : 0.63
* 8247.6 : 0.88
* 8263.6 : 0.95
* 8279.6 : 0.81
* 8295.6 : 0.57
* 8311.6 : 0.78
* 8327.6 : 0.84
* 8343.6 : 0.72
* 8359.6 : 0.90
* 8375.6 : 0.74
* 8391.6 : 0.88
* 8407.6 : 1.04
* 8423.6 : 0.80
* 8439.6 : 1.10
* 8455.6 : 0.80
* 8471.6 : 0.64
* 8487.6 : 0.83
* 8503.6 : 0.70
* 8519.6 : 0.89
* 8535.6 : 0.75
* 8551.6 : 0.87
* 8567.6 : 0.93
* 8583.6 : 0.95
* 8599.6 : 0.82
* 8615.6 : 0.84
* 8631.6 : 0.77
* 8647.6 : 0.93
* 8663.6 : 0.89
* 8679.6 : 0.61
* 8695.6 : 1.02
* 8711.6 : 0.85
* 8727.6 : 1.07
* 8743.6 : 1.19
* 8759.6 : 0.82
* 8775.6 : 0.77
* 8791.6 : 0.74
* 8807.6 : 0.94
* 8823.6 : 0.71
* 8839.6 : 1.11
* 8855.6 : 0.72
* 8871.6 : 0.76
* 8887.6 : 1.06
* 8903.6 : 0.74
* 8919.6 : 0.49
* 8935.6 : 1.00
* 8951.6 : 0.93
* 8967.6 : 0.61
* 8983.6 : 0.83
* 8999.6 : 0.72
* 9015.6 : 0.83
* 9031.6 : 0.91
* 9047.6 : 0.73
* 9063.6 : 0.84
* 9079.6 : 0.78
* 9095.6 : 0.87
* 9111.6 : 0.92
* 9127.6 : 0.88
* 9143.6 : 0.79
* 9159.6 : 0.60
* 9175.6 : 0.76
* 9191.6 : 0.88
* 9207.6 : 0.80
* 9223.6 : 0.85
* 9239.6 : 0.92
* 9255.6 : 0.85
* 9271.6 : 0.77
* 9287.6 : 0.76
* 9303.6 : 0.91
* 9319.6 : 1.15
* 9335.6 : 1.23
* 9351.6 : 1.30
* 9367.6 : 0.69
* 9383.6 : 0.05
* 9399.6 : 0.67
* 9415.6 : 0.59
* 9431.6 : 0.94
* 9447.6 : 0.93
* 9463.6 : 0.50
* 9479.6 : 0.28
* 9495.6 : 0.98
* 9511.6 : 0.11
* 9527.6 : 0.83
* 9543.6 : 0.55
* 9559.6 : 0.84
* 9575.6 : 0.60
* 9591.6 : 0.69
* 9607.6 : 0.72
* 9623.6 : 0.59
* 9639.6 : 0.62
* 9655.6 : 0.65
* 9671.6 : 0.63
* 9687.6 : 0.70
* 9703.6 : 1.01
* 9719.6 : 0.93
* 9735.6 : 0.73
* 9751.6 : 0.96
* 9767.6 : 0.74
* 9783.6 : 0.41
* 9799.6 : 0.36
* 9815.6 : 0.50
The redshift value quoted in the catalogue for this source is 0.333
